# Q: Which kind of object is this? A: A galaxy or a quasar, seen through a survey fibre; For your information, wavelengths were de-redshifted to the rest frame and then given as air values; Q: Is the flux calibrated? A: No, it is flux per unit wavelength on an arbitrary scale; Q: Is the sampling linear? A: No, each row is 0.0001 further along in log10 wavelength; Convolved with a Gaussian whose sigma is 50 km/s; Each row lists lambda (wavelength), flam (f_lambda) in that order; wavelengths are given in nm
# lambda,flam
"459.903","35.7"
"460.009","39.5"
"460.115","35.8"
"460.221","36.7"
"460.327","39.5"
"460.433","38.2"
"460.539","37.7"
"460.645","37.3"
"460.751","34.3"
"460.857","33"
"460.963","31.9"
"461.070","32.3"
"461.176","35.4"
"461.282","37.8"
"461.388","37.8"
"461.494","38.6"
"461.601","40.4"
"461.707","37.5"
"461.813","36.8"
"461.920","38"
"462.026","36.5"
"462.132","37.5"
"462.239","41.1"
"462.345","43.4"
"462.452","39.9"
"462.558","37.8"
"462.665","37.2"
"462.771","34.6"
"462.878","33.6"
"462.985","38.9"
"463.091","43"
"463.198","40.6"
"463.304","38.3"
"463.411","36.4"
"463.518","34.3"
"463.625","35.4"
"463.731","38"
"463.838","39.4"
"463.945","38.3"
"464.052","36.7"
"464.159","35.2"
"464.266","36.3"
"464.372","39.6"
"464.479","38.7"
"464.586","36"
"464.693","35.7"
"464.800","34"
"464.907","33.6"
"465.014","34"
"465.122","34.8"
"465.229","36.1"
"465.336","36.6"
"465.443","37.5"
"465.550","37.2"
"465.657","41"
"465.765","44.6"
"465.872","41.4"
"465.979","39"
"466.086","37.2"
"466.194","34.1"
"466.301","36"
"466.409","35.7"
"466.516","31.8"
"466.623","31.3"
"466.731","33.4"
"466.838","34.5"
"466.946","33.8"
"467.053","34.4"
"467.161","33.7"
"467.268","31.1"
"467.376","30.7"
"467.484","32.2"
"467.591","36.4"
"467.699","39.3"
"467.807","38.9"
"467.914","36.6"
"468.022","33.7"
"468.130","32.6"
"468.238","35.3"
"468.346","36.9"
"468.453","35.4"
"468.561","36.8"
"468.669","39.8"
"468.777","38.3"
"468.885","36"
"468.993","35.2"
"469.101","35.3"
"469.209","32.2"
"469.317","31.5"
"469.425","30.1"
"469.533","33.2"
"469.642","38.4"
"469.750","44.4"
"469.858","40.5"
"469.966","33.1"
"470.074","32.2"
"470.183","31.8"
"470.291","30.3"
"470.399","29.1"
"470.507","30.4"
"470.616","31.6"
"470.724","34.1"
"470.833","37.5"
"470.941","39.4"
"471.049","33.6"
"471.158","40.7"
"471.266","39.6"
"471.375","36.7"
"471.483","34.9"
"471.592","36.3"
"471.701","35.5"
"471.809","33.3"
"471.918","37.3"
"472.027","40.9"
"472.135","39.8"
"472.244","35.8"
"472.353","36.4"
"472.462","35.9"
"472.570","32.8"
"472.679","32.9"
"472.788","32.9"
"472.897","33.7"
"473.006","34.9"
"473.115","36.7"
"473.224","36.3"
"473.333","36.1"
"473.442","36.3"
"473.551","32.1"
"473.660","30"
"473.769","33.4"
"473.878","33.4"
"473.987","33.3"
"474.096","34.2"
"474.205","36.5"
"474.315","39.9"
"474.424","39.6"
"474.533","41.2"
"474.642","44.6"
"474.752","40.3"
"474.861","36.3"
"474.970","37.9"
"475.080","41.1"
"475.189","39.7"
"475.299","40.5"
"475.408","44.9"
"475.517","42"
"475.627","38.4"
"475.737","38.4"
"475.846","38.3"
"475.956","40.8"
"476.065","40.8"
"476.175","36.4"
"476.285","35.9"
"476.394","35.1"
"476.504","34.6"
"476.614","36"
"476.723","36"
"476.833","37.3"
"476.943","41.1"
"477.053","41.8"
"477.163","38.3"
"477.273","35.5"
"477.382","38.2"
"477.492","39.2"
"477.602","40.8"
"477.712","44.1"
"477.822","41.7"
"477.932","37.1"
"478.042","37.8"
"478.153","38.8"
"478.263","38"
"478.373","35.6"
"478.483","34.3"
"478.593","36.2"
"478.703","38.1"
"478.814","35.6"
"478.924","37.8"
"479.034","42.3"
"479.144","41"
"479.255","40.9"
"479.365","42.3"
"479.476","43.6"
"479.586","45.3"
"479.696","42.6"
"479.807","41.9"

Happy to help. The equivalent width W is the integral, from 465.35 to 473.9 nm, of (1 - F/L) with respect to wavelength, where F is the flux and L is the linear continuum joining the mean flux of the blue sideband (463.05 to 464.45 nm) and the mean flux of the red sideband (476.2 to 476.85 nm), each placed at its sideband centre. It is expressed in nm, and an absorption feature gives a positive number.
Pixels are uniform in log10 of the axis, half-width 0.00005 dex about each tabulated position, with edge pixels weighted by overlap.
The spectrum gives 0.34 nm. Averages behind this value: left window 37.8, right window 35.8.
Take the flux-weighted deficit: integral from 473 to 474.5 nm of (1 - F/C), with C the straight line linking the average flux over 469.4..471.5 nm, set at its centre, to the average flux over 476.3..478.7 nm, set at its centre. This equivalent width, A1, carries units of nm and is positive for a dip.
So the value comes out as 0.049 nm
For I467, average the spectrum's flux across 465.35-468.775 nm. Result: 35.9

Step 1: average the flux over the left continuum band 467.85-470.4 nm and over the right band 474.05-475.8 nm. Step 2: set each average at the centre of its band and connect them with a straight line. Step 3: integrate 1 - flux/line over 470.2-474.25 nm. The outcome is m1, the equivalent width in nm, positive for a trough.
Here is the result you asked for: 0.28 nm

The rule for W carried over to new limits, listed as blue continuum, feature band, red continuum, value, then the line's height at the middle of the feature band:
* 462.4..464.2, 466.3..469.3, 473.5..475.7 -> 0.23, 37.7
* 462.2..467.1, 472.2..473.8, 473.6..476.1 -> 0.16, 38.2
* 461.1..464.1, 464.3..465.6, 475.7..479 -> 0.06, 37.9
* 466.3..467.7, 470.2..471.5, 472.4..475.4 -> 0.02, 35.2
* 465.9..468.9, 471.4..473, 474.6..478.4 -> 0.07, 37.2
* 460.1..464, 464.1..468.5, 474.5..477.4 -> 0.24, 37.9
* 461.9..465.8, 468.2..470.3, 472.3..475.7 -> 0.10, 37.2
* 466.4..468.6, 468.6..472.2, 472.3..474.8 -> -0.05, 35.1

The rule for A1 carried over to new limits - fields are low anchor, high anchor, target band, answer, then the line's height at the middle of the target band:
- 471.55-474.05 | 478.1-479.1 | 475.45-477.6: -0.09 nm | 36.6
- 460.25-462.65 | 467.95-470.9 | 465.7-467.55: 0.03 nm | 35.6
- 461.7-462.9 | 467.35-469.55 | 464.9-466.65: -0.02 nm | 36.4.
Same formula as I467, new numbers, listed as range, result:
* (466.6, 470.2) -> 35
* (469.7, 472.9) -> 35.5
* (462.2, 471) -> 36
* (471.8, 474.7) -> 36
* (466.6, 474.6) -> 35.2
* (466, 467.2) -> 34.3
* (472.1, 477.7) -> 37.4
